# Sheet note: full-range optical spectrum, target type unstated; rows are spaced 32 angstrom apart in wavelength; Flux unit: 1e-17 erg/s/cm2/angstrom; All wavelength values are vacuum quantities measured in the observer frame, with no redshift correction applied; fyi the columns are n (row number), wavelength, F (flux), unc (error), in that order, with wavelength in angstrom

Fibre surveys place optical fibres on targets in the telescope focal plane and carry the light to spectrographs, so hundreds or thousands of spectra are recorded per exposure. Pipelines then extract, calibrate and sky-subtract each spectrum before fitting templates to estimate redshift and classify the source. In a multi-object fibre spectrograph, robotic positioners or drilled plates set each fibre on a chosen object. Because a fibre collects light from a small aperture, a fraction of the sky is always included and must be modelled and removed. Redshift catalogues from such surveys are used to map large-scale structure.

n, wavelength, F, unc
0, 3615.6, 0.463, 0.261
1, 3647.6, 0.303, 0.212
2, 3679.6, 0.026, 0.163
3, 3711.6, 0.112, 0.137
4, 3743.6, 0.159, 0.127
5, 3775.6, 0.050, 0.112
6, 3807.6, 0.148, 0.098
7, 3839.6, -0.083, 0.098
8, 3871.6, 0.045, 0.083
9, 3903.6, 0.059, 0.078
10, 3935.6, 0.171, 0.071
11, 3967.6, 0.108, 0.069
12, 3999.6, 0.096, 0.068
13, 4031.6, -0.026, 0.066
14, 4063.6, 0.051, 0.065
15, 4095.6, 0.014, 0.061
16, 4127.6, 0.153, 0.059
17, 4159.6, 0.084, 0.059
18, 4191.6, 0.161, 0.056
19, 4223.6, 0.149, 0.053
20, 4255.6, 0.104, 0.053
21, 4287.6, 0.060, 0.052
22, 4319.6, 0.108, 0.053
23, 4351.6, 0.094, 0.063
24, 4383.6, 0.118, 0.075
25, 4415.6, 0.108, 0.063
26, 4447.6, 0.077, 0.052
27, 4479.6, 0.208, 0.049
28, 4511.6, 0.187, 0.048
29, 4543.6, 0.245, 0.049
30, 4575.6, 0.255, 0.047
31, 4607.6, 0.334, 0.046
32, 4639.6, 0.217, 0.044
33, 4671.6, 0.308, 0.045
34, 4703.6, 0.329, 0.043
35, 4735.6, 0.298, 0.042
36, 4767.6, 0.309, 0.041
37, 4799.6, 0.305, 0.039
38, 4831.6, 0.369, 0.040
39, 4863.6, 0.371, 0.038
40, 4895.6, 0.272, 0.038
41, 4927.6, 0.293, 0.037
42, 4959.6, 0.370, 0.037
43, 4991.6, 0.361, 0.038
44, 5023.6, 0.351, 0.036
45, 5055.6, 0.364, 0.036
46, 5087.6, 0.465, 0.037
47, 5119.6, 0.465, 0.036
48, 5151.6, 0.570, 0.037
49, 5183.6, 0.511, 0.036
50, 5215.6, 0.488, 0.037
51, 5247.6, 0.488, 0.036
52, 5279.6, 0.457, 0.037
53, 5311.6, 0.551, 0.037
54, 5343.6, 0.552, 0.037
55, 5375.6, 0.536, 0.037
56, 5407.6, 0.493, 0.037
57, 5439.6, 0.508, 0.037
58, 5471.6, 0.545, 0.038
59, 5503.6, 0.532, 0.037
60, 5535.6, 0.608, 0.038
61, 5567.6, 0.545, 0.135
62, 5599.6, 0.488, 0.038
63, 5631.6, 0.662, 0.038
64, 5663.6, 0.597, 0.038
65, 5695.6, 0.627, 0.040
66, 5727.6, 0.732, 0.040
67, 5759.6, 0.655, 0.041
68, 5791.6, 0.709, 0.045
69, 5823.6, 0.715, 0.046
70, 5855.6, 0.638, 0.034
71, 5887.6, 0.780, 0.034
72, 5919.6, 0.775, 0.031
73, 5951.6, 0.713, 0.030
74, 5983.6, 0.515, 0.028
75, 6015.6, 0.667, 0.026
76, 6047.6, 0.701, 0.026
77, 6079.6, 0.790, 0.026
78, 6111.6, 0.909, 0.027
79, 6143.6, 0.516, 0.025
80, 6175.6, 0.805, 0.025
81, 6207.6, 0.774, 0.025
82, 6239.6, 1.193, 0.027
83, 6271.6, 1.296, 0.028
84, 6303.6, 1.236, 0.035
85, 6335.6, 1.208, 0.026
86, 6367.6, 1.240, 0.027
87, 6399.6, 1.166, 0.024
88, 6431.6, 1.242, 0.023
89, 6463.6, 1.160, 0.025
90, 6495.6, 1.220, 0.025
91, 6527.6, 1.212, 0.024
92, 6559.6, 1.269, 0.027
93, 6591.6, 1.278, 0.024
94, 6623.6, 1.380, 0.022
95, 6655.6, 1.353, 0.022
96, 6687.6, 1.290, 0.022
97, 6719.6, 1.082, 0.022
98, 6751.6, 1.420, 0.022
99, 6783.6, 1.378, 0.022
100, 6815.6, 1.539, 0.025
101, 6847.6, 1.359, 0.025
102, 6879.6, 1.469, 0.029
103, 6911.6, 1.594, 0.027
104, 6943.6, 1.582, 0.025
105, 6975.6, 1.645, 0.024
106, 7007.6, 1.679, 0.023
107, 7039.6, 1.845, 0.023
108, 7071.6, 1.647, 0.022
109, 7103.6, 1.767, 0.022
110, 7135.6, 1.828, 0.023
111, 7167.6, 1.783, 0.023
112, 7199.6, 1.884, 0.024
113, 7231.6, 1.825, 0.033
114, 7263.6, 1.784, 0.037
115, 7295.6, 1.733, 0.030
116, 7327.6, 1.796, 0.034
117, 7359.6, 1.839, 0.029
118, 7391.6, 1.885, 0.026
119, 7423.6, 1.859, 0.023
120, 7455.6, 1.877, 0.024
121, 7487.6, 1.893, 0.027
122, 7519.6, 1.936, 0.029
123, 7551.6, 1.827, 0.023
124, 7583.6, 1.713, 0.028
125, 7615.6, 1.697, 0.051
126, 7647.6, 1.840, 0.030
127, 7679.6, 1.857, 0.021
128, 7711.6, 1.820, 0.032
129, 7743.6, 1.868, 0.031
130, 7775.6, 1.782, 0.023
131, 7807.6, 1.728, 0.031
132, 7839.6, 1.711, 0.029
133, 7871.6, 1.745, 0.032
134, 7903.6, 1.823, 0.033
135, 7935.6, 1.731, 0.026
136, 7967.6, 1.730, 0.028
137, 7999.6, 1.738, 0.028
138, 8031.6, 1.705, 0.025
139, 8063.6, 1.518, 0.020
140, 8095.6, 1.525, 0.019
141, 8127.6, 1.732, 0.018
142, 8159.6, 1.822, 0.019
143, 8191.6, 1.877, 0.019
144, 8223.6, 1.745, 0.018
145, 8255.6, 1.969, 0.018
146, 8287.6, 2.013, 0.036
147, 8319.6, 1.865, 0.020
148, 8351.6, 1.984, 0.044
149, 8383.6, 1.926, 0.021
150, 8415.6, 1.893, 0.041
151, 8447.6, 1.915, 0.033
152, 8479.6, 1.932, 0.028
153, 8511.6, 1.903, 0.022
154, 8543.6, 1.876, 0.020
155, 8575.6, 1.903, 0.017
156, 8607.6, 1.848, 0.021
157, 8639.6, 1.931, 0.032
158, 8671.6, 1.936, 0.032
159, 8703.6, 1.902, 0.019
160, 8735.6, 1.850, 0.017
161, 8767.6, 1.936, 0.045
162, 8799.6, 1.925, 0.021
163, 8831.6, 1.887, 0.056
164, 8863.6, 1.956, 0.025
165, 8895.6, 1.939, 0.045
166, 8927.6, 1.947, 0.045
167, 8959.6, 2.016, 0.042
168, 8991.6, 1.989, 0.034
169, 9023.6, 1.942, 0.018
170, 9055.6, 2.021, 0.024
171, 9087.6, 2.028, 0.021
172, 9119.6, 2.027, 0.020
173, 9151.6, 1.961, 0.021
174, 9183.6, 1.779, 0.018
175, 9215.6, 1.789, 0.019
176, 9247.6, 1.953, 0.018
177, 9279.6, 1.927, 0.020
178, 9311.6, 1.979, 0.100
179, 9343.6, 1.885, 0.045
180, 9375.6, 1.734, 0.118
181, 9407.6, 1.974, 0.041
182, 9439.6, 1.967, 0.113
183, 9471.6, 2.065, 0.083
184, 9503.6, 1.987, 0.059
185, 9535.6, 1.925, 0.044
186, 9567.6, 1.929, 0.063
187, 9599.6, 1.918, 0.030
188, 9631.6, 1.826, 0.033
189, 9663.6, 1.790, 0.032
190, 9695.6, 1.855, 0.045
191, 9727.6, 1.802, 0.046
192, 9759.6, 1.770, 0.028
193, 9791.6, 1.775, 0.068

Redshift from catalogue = 0.56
